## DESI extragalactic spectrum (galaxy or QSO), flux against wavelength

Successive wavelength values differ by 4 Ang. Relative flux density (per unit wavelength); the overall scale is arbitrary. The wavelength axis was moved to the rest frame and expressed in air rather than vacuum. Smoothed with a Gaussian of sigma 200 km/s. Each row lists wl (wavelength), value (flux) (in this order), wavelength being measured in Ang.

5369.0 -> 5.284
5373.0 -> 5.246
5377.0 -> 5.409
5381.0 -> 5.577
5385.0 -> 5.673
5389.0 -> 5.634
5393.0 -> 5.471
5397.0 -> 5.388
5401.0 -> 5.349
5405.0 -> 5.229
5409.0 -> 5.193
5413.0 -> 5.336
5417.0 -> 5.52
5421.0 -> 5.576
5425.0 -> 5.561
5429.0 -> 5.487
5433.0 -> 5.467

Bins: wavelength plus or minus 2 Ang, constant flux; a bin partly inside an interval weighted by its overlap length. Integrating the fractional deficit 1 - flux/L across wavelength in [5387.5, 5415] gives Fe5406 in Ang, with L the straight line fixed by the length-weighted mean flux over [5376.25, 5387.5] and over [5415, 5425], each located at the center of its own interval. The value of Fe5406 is 1.0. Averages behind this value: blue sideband 5.57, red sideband 5.55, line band 5.37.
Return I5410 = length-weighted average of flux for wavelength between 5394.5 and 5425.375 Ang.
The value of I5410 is 5.39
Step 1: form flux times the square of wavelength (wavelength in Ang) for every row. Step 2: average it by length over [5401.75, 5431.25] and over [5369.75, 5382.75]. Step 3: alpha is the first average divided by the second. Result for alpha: 1.02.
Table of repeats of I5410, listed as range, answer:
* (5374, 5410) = 5.44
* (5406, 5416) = 5.29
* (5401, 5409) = 5.25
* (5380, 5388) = 5.63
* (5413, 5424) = 5.51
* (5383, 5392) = 5.63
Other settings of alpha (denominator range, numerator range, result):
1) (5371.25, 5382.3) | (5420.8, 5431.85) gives 1.04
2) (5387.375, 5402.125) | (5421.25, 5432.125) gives 1.02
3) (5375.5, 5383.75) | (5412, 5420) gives 1.00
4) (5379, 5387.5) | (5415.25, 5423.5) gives 1.00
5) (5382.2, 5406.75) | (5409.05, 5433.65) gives 1.01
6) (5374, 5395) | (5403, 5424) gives 0.98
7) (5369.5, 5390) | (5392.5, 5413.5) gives 0.98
